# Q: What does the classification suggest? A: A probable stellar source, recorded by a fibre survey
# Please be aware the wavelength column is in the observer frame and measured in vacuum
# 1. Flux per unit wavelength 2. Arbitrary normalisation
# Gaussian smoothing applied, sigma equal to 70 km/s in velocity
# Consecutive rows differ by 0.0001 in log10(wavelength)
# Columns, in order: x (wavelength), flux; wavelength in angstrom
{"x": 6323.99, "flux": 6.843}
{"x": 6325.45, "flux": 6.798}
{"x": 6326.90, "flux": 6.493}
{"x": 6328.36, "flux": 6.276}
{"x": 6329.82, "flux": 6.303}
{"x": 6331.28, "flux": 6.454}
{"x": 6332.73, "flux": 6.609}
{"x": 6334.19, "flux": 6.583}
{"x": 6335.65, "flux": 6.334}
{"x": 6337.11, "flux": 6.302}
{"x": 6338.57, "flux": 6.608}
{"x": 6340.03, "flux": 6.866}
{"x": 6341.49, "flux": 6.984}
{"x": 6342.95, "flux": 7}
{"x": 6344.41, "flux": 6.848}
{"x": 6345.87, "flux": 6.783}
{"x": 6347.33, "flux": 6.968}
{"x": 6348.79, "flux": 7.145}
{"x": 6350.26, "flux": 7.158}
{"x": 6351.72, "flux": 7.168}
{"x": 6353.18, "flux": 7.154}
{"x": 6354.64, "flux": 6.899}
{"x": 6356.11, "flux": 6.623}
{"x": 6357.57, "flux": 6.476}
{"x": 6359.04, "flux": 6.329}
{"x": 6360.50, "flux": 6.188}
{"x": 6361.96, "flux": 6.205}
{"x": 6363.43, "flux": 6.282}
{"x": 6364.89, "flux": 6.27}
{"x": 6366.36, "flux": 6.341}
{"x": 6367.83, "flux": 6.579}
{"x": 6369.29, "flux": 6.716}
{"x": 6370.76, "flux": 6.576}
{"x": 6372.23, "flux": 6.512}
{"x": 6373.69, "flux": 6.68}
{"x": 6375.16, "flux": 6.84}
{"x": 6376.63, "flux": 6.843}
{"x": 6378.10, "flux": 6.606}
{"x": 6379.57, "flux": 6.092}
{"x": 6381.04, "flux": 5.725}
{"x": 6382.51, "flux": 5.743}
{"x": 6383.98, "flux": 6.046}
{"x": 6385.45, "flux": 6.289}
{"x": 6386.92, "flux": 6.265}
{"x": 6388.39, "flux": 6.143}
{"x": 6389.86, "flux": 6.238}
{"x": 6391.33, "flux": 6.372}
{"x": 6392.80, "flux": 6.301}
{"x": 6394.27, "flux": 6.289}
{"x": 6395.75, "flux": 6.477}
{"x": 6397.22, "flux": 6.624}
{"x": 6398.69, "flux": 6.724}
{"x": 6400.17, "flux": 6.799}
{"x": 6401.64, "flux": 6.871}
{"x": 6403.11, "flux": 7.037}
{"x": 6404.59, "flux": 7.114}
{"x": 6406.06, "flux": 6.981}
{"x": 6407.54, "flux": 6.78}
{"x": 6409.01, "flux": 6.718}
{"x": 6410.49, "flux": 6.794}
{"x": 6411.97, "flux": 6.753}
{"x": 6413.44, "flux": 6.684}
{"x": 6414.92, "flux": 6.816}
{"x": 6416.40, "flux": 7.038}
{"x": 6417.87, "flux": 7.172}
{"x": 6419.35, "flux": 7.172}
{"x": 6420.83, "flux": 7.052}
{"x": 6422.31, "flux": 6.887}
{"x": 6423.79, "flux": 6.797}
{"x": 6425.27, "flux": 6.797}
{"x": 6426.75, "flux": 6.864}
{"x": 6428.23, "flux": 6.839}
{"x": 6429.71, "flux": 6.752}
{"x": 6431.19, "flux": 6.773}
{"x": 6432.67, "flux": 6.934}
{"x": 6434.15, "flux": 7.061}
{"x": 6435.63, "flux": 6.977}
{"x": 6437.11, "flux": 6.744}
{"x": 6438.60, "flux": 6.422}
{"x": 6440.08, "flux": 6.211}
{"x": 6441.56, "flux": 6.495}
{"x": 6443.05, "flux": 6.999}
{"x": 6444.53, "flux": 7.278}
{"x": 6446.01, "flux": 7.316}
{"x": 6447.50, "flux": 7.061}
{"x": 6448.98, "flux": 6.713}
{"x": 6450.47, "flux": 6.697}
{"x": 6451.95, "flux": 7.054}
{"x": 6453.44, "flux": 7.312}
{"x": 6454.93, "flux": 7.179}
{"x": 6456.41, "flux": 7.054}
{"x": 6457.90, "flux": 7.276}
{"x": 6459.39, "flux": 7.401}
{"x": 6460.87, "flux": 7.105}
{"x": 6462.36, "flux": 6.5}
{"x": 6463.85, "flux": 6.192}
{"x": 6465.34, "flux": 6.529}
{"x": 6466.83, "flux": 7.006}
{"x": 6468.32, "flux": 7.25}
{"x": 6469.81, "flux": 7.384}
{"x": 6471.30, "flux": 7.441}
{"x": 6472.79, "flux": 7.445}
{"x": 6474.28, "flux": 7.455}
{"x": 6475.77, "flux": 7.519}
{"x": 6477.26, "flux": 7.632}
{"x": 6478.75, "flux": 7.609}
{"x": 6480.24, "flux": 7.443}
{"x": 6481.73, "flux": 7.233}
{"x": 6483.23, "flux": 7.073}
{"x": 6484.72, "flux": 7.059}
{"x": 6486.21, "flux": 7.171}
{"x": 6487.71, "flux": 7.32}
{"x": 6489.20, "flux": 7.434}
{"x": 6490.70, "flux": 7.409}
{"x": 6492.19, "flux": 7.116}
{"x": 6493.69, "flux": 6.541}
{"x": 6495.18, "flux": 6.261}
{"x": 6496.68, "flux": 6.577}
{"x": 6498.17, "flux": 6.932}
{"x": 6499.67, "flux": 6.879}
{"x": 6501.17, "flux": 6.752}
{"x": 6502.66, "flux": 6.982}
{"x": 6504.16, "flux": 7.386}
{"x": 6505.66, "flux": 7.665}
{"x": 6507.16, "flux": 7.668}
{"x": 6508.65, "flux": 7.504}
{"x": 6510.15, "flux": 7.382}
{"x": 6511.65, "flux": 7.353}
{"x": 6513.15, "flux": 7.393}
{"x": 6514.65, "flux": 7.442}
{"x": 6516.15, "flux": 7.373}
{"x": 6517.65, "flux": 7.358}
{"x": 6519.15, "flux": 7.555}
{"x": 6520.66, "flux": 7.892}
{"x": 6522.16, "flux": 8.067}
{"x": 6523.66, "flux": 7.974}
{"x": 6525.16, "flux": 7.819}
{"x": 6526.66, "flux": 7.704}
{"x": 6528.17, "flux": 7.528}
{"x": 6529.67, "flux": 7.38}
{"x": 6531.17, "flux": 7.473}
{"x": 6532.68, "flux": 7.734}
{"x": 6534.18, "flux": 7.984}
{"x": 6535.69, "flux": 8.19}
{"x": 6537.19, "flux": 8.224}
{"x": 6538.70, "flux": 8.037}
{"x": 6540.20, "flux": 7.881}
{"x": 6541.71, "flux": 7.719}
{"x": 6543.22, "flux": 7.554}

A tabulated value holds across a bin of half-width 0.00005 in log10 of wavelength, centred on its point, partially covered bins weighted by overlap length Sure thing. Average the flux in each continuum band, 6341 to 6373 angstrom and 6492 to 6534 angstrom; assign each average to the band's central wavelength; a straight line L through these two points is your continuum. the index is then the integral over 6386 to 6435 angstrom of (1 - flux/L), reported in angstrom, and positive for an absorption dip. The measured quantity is 1.18 angstrom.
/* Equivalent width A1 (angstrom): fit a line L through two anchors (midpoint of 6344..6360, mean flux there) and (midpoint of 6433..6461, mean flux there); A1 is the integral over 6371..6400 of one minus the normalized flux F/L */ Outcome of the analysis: 2.2 angstrom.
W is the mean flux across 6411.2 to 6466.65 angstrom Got 6.89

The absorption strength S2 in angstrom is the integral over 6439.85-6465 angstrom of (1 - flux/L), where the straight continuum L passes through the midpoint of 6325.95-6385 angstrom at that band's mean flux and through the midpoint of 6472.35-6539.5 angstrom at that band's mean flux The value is 0.6 angstrom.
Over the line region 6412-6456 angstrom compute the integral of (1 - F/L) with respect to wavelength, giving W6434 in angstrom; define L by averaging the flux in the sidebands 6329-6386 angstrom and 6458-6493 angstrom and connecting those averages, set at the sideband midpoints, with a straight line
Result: 0.5 angstrom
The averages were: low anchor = 6.57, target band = 6.9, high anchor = 7.21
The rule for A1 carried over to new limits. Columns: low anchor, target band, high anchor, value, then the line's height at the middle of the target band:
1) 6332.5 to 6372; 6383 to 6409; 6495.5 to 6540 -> 1.30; 6.89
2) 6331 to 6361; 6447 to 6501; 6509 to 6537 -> 2.29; 7.4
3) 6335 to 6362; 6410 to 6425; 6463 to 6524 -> 0.17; 6.99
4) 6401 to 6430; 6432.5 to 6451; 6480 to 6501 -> 0.27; 6.94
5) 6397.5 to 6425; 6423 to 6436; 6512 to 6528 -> 0.29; 7.02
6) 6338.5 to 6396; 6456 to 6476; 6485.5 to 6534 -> 0.00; 7.1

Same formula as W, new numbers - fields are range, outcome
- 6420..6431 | 6.85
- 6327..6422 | 6.62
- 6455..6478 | 7.15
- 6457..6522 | 7.21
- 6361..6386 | 6.37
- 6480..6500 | 7.02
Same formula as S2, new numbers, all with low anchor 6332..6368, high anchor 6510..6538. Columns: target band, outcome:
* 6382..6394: 1.23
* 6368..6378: 0.18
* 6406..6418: 0.33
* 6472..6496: 0.69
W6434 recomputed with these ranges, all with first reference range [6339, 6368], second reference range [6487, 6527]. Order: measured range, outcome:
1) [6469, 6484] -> -0.5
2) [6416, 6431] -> 0.1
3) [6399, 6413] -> 0.1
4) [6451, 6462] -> -0.1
